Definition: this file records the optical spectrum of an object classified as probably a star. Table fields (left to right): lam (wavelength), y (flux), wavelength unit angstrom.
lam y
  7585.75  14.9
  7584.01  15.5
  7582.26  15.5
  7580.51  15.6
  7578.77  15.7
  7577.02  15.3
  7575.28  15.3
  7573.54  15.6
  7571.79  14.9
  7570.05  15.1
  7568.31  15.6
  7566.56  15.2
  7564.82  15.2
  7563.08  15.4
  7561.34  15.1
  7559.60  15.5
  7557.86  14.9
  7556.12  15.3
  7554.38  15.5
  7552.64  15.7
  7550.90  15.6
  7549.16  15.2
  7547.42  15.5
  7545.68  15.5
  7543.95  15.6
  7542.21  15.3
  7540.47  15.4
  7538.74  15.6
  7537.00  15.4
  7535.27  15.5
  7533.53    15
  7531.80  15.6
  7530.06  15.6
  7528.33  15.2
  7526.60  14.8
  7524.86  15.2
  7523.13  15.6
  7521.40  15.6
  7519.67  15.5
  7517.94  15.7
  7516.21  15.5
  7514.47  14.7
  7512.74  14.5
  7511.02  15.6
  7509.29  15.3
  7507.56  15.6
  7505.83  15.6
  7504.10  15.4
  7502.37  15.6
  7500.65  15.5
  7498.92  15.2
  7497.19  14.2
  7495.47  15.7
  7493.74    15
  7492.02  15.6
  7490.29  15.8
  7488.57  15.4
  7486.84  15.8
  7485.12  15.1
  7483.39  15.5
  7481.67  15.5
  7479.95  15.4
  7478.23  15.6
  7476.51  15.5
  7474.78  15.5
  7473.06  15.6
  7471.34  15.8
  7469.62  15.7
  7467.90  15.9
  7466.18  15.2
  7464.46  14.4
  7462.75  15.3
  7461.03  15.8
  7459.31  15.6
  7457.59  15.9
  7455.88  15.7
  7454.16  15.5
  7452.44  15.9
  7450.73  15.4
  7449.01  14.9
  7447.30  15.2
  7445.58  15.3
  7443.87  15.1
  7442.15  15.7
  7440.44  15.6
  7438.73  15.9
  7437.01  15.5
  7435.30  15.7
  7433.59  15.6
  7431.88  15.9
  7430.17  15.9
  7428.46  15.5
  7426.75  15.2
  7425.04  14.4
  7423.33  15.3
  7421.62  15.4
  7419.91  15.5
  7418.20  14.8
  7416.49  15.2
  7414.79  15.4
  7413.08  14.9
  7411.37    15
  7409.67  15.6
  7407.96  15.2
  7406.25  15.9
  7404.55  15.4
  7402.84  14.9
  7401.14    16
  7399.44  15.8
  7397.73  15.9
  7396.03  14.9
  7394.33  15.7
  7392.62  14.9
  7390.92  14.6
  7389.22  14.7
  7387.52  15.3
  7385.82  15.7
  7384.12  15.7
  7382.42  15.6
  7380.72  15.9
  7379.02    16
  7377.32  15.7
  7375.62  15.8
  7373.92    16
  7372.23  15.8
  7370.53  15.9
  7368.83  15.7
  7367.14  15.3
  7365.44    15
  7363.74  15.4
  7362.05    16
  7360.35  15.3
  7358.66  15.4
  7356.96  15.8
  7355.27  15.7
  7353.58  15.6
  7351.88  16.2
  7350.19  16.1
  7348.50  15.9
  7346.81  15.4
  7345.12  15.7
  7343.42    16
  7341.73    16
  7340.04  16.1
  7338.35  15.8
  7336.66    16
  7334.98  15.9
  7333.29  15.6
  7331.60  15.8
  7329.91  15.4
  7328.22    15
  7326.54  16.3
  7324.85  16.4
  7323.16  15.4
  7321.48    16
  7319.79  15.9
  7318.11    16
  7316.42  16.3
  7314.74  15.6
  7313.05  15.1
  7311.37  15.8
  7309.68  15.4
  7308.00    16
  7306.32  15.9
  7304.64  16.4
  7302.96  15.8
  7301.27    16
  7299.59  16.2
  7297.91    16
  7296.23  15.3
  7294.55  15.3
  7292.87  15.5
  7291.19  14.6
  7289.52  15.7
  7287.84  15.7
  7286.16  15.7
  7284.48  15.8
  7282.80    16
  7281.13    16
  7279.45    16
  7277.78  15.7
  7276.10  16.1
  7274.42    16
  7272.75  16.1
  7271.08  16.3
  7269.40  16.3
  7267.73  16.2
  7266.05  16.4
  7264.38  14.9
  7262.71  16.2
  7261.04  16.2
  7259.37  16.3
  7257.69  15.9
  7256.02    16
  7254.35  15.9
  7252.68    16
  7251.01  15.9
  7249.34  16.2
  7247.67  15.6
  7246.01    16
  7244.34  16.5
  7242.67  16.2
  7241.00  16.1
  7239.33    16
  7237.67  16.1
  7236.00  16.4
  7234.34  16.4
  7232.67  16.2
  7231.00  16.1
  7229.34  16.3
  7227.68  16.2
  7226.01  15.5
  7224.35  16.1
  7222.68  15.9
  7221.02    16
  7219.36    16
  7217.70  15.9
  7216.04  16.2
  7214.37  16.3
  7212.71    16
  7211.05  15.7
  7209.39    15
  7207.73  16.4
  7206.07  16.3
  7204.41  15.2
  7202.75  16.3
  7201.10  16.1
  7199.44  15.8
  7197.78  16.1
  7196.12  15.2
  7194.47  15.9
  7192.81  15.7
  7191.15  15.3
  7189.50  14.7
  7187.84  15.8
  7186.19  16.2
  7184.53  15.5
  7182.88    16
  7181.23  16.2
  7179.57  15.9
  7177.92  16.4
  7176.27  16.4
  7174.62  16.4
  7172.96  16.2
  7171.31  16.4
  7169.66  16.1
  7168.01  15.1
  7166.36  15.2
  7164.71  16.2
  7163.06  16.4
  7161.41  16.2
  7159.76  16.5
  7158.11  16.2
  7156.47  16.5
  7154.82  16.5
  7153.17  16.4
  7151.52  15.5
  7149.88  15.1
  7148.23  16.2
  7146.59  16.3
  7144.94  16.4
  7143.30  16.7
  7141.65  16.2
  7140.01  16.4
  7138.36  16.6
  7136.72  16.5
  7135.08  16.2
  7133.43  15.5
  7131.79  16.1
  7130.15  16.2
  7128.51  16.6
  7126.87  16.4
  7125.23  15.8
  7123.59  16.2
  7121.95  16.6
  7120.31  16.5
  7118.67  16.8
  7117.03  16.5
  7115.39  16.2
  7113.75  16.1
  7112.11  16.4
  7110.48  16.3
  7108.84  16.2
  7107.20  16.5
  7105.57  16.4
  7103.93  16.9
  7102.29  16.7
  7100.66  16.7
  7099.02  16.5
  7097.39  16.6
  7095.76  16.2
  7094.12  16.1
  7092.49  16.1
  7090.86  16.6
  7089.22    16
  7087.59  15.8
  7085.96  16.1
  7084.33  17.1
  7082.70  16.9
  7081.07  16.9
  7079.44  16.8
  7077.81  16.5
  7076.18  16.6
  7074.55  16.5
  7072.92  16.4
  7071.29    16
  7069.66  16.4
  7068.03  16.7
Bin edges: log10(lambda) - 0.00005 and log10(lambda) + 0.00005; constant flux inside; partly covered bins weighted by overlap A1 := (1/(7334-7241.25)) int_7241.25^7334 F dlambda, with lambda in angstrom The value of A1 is 15.9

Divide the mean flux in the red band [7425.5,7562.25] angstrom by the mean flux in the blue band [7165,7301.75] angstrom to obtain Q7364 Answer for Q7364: 0.97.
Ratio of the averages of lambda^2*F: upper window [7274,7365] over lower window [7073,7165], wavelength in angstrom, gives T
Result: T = 1.0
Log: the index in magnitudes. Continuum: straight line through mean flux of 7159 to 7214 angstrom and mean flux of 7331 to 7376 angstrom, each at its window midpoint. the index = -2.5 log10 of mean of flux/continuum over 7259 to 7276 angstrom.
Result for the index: -0.02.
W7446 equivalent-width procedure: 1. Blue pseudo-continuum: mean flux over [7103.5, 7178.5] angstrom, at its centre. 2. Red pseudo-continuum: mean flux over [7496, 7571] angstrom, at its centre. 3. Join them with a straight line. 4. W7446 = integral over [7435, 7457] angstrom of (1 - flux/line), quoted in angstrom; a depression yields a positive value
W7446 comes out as 0.1 angstrom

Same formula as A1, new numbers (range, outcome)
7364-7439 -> 15.4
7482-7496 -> 15.5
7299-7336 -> 15.8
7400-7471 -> 15.4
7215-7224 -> 16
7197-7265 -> 16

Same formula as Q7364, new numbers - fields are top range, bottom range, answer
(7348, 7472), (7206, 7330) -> 0.97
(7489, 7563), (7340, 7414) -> 0.99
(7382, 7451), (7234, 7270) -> 0.96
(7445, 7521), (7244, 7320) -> 0.97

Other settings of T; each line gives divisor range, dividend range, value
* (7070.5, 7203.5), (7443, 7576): 1.05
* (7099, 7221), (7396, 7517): 1.04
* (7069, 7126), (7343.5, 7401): 1.02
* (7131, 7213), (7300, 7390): 1.03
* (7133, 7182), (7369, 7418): 1.02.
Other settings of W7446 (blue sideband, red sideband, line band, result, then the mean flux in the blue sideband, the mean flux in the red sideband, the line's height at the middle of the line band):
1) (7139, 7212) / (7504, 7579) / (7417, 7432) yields 0.3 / 16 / 15.4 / 15.6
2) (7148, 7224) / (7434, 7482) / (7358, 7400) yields 0.3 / 15.9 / 15.5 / 15.6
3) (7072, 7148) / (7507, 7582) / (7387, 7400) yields 0.4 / 16.4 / 15.4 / 15.7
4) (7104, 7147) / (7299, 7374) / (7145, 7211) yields 1.0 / 16.3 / 15.8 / 16.2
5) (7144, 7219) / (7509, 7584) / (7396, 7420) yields 0.3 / 16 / 15.4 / 15.6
